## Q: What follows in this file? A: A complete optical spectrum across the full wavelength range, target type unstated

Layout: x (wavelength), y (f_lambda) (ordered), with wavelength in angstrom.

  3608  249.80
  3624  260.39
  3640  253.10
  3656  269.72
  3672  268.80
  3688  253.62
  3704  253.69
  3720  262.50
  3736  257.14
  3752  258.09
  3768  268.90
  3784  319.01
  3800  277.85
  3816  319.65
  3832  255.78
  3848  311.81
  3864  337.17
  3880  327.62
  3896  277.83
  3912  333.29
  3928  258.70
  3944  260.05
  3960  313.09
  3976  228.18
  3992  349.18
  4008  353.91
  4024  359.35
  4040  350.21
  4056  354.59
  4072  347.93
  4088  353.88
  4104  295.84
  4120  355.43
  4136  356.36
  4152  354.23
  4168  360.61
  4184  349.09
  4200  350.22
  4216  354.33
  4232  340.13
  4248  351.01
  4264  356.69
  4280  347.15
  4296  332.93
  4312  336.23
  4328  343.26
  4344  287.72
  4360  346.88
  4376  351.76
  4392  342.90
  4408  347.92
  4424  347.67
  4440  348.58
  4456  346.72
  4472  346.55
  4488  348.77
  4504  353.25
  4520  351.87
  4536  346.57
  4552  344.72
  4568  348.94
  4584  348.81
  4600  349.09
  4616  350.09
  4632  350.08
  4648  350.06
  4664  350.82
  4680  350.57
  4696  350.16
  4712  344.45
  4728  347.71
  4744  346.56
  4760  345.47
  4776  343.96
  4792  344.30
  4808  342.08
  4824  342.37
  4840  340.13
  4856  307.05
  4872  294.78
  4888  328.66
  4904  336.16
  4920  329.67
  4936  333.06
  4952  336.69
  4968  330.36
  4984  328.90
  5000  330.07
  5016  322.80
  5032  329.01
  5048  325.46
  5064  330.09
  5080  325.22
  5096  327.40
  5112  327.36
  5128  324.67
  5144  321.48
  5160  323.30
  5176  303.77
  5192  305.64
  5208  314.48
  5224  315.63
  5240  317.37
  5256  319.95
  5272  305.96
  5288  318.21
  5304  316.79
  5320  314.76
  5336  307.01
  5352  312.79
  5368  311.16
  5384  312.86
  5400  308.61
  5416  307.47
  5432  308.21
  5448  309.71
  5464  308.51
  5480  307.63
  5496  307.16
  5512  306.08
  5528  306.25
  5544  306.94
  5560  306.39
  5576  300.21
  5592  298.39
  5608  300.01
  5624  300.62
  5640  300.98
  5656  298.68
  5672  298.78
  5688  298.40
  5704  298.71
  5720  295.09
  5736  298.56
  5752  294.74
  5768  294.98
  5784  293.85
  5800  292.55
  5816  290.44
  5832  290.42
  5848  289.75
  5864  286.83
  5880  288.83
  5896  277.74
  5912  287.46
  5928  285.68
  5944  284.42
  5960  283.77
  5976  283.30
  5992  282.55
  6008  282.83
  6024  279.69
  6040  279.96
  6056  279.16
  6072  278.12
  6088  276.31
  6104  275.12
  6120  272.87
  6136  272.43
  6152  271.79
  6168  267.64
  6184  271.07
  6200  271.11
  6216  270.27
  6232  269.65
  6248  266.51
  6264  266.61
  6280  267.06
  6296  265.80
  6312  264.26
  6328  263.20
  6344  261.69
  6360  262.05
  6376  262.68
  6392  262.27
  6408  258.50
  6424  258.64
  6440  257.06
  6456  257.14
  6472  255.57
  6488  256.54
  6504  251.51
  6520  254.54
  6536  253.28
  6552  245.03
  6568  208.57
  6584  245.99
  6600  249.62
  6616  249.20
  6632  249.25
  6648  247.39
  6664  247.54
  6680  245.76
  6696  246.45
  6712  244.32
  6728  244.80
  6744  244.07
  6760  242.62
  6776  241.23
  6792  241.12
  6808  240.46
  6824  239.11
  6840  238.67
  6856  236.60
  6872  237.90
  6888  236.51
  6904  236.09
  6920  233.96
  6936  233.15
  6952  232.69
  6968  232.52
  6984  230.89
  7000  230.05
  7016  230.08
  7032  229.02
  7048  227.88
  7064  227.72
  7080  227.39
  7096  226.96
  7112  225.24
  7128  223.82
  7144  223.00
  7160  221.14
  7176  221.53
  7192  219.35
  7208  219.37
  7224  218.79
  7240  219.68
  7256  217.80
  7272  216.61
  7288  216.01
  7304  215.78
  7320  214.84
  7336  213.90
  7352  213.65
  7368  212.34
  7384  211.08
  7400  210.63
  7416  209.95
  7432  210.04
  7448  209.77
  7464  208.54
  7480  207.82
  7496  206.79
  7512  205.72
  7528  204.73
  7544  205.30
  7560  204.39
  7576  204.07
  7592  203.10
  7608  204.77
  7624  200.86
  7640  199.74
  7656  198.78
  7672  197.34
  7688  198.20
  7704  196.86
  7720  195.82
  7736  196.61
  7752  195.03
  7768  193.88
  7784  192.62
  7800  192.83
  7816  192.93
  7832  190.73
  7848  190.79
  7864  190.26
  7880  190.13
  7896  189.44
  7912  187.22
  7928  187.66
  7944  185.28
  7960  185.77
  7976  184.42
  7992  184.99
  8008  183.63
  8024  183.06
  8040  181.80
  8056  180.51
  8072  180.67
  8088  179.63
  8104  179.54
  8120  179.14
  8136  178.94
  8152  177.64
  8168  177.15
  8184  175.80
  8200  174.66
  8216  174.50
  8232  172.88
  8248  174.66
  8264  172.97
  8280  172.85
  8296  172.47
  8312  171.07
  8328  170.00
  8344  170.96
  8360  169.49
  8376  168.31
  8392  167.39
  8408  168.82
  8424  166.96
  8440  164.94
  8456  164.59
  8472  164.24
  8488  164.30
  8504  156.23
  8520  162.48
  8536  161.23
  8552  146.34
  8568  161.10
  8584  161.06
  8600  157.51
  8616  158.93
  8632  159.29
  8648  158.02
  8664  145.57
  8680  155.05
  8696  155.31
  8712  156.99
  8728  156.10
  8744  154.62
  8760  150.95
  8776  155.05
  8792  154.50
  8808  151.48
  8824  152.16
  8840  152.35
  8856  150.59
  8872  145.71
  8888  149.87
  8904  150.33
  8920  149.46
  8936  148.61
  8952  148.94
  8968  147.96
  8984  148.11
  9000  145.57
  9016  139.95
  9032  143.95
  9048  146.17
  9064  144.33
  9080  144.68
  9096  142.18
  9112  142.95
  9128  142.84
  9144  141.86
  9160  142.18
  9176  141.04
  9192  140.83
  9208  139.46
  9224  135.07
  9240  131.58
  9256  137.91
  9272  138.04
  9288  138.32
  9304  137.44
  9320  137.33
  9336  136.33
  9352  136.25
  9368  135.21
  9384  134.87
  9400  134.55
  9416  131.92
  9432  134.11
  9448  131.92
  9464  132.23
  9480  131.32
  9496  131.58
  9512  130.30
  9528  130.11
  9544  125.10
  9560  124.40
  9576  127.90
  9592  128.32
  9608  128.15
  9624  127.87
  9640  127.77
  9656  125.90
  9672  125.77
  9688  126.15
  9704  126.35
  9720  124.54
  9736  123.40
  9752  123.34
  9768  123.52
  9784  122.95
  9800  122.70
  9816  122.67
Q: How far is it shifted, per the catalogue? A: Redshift 0.00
